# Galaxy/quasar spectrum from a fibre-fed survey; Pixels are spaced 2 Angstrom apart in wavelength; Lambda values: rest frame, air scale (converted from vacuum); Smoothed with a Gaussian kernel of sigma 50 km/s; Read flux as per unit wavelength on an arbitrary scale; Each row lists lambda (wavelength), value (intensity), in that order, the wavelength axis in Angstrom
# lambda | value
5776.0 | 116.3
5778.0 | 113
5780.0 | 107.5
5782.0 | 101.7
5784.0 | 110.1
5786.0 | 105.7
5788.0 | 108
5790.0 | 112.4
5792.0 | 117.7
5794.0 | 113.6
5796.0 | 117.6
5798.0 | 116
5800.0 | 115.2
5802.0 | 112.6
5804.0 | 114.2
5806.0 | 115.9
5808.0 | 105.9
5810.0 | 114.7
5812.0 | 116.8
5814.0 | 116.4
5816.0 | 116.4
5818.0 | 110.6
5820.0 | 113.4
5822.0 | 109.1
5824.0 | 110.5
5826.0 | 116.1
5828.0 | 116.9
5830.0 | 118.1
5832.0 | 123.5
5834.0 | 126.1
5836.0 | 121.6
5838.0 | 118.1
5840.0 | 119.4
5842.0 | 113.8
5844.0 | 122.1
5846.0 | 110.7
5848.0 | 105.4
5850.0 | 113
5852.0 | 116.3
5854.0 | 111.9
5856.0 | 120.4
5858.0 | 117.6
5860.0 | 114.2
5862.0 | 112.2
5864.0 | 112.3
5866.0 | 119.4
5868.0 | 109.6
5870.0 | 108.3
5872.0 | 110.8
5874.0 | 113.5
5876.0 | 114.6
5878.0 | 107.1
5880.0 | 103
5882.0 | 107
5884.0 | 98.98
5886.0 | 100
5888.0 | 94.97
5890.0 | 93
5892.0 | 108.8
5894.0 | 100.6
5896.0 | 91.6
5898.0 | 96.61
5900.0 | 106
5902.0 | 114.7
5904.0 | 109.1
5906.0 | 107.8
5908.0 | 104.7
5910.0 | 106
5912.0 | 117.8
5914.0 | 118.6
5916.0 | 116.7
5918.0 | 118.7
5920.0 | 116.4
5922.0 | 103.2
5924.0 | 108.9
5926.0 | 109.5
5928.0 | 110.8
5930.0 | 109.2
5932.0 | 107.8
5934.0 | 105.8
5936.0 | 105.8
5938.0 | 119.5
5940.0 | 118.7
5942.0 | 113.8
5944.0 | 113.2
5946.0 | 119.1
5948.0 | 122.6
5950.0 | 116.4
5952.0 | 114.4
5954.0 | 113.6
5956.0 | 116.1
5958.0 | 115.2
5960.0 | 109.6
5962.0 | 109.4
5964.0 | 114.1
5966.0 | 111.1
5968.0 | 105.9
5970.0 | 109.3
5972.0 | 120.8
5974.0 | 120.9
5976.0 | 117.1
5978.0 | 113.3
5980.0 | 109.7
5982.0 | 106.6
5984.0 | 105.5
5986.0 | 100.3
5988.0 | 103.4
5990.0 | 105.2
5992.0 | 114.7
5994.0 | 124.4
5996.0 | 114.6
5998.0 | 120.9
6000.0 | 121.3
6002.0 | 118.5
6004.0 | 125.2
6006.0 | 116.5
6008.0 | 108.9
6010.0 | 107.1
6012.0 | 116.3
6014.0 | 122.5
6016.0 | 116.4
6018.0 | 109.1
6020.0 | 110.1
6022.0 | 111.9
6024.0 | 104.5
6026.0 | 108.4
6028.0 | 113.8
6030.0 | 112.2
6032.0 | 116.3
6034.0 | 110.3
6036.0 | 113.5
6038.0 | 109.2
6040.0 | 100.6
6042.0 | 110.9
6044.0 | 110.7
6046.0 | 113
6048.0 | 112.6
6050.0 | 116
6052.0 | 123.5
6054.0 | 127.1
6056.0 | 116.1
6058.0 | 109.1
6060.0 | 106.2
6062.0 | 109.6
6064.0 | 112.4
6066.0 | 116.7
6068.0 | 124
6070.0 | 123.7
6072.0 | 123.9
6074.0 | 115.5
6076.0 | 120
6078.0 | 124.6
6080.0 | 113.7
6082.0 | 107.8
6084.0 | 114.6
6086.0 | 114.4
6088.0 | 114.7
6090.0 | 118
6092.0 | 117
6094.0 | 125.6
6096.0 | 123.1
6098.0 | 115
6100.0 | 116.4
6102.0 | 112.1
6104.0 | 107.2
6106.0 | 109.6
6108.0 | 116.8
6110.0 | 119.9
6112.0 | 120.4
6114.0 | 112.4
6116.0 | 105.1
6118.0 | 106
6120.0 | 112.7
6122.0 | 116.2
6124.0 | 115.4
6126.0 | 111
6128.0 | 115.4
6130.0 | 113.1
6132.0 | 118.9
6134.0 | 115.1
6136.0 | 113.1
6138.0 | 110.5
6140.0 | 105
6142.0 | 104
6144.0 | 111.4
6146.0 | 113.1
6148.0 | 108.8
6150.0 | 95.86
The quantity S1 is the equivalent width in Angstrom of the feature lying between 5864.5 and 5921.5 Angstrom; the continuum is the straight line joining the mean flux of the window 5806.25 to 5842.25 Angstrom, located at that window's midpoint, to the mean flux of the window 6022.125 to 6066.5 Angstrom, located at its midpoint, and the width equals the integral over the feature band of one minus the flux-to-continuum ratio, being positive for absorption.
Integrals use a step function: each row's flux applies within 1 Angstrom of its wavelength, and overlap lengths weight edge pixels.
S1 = 3.6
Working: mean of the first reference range 116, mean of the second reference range 112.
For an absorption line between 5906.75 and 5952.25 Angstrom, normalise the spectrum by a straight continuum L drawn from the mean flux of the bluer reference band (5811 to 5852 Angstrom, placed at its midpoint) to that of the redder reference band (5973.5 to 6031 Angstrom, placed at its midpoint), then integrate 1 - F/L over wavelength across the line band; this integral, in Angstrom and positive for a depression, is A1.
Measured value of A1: 0.54 Angstrom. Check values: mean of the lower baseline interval 116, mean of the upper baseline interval 113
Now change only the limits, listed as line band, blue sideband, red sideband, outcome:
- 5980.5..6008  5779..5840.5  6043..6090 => 0.53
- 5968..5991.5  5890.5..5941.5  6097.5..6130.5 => 0.08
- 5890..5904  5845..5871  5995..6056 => 1.31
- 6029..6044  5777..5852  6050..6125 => 0.66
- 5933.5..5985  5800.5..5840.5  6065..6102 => 1.56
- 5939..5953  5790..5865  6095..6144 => -0.31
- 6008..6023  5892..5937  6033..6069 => -0.12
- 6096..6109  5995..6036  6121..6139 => 0.07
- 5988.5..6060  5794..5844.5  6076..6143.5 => 0.51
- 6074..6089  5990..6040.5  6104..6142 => -0.33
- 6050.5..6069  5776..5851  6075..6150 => -0.37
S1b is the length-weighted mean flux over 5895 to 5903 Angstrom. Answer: 102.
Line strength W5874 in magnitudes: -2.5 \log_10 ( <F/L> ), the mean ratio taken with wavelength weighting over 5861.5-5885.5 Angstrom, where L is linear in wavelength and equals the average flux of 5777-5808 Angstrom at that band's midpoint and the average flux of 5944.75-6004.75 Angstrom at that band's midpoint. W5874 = 0.03 mag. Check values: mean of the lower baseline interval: 112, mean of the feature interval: 109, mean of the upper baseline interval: 114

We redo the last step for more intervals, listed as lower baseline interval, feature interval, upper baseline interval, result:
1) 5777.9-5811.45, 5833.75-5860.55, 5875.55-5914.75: -0.08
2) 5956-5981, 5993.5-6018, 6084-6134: -0.03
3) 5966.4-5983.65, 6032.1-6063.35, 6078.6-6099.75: 0.02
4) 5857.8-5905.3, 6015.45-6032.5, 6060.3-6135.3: 0.01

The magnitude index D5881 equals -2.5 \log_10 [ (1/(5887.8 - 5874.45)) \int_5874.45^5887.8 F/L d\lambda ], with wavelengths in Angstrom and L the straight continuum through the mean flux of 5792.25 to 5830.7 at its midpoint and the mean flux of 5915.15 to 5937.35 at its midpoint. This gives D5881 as 0.07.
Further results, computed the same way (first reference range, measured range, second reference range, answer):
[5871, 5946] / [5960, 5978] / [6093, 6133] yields -0.030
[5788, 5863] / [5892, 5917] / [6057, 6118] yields 0.075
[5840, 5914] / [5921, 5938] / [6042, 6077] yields 0.028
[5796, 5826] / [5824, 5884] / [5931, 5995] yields -0.009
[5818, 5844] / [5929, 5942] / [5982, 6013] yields 0.033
